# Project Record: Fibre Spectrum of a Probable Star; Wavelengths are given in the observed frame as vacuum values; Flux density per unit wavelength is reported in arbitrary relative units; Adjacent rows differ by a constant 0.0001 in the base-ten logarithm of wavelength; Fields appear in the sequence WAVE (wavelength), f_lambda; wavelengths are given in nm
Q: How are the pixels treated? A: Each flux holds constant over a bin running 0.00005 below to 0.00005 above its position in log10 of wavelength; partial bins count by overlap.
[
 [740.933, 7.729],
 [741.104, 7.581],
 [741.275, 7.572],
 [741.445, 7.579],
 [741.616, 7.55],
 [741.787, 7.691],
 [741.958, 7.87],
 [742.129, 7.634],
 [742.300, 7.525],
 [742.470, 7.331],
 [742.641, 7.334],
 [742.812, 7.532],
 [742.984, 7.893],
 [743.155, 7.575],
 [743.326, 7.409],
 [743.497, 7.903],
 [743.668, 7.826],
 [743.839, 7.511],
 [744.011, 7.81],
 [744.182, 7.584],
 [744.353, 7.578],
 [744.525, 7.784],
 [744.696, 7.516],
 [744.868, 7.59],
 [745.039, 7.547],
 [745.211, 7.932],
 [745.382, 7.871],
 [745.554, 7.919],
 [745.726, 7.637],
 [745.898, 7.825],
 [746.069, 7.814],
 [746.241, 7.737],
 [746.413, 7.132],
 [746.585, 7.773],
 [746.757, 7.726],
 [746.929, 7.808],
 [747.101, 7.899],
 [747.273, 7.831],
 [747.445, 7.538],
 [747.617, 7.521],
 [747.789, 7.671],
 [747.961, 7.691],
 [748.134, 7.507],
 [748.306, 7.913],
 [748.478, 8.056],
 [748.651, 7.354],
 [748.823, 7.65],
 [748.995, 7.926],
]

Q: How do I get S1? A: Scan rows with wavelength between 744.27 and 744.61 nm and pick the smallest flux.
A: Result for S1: 7.578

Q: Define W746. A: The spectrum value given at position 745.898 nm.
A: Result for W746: 7.825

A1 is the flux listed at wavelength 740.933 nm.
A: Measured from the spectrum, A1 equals 7.729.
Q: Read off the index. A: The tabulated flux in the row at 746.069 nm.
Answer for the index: 7.814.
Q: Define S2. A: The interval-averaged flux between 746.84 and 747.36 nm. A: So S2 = 7.85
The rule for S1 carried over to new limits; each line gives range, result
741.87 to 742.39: 7.525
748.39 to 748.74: 7.354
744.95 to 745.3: 7.547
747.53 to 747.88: 7.521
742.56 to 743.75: 7.334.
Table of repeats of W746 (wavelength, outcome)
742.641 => 7.334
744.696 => 7.516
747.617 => 7.521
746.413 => 7.132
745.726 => 7.637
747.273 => 7.831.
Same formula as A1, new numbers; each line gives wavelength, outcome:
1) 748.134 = 7.507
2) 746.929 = 7.808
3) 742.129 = 7.634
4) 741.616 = 7.55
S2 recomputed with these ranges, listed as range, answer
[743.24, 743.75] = 7.72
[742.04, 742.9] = 7.47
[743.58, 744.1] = 7.72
